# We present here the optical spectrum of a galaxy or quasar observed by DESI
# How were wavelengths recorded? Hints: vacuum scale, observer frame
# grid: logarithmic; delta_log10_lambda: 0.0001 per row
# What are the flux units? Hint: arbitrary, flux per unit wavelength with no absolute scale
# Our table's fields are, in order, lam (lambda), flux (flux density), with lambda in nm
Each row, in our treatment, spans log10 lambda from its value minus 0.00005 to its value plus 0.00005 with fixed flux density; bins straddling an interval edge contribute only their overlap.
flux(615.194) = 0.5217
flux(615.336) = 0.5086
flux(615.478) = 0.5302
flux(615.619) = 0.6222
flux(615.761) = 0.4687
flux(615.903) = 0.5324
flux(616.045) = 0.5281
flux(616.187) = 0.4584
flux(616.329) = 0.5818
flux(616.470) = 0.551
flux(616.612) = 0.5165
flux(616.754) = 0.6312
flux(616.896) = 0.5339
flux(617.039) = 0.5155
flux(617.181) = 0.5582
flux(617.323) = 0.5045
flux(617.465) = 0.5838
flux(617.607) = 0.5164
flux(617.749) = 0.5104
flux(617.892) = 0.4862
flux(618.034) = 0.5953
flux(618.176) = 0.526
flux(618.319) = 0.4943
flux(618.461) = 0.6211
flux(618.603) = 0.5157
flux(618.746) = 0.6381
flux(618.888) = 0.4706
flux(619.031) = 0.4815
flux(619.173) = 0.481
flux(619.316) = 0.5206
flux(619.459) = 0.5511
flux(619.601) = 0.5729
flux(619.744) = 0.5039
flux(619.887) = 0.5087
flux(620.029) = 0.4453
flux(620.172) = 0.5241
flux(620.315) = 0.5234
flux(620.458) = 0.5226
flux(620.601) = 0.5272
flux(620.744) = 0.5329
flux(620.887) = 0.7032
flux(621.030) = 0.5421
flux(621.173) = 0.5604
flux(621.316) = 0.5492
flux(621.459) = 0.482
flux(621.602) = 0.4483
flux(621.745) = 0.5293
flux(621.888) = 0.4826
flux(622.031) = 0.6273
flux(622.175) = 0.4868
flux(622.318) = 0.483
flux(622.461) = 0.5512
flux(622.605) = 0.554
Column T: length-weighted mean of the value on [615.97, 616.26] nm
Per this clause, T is 0.494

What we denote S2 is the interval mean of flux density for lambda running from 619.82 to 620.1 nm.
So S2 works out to 0.478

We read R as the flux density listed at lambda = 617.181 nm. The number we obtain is 0.5582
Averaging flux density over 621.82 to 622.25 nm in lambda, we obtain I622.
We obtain 0.532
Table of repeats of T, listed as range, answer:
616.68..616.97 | 0.58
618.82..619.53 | 0.501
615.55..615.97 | 0.54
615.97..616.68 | 0.528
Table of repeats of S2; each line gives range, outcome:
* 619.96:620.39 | 0.497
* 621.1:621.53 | 0.531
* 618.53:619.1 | 0.527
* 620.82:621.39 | 0.587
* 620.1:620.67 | 0.524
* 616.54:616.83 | 0.573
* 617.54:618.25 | 0.526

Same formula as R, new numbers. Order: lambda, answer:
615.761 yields 0.4687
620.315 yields 0.5234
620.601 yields 0.5272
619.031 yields 0.4815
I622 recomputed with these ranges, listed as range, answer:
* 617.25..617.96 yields 0.52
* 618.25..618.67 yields 0.545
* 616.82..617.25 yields 0.536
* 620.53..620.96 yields 0.587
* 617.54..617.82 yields 0.514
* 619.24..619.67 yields 0.547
